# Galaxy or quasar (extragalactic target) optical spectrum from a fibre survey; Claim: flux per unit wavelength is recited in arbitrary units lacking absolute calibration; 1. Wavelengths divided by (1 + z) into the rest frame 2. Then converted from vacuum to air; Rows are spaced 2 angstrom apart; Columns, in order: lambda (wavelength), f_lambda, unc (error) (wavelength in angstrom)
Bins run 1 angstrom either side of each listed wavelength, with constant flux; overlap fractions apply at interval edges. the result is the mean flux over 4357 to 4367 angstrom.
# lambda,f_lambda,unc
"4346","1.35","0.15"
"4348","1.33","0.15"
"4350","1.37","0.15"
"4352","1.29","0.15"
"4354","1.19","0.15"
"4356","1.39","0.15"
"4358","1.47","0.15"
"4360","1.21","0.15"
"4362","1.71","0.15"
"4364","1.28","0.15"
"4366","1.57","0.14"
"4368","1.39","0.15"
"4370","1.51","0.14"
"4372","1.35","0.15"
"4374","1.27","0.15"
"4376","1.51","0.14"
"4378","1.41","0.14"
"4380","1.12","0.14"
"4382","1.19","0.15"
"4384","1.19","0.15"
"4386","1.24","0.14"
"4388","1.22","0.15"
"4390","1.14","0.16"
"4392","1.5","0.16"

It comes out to 1.45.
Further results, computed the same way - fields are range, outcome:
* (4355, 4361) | 1.36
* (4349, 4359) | 1.34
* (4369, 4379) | 1.41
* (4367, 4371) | 1.45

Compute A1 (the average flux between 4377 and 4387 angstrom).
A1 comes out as 1.23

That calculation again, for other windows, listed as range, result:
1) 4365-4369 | 1.48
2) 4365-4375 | 1.42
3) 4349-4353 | 1.33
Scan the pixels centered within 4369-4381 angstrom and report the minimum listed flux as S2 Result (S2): 1.12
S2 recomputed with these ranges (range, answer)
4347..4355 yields 1.19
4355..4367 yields 1.21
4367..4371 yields 1.39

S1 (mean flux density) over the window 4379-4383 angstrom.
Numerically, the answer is 1.16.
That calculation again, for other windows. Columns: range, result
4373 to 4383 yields 1.3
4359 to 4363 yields 1.46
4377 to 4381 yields 1.27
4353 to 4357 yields 1.29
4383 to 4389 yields 1.22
